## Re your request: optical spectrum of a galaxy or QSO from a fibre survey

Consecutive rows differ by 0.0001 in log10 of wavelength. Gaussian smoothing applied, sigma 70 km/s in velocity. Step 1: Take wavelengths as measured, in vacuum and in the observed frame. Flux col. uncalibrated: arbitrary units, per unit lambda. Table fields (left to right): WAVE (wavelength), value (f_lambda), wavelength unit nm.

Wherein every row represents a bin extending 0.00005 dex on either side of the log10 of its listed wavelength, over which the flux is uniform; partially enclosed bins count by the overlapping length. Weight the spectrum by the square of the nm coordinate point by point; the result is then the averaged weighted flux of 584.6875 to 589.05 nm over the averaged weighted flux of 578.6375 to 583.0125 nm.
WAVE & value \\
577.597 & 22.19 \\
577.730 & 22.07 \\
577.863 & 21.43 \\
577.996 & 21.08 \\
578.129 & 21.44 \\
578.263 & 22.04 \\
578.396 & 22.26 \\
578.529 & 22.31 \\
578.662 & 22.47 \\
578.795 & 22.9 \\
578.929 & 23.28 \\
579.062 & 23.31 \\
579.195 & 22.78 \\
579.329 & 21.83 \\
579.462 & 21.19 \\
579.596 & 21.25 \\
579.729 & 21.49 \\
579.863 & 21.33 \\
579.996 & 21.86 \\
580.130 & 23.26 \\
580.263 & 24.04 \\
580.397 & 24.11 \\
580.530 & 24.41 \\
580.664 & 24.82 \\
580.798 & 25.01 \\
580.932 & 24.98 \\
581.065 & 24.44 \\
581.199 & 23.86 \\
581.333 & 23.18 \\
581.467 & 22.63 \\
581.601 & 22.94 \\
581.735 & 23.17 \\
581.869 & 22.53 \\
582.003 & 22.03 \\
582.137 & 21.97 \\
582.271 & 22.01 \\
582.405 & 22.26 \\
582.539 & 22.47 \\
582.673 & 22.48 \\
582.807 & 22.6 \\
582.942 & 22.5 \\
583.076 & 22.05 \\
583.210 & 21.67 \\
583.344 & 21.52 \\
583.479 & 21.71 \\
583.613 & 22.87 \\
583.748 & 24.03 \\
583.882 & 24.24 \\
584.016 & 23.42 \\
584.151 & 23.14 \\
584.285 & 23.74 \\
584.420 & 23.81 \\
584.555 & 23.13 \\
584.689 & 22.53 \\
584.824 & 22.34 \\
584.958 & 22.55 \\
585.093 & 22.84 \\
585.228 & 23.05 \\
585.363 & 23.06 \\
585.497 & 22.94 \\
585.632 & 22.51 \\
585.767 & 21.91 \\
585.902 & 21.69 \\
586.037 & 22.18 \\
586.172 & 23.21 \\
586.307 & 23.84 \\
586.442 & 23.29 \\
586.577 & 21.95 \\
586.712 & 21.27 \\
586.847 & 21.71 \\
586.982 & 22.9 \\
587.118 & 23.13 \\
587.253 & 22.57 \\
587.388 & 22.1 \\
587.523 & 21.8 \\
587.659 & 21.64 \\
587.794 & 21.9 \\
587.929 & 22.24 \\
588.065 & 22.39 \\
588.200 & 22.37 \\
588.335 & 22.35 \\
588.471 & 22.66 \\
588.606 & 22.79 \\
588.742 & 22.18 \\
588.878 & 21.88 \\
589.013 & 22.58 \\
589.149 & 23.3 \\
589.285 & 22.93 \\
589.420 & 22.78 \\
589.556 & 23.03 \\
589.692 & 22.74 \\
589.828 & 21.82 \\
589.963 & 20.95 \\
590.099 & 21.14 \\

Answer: 1.00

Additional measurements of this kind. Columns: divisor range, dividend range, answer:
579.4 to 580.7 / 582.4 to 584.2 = 1.01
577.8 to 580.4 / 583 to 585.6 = 1.05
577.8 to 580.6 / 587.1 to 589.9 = 1.03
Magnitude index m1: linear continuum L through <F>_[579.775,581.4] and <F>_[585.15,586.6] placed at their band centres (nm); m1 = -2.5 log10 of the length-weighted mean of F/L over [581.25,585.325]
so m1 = 0.02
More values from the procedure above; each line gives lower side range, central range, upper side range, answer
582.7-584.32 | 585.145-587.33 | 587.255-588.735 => -0.006 mag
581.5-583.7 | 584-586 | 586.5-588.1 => -0.029 mag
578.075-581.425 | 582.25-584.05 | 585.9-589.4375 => 0.008 mag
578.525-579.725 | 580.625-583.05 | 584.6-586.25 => -0.030 mag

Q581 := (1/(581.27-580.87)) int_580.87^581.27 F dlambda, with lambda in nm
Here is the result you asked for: 24.4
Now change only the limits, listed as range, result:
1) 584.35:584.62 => 23.4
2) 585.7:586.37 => 22.6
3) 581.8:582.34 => 22.1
